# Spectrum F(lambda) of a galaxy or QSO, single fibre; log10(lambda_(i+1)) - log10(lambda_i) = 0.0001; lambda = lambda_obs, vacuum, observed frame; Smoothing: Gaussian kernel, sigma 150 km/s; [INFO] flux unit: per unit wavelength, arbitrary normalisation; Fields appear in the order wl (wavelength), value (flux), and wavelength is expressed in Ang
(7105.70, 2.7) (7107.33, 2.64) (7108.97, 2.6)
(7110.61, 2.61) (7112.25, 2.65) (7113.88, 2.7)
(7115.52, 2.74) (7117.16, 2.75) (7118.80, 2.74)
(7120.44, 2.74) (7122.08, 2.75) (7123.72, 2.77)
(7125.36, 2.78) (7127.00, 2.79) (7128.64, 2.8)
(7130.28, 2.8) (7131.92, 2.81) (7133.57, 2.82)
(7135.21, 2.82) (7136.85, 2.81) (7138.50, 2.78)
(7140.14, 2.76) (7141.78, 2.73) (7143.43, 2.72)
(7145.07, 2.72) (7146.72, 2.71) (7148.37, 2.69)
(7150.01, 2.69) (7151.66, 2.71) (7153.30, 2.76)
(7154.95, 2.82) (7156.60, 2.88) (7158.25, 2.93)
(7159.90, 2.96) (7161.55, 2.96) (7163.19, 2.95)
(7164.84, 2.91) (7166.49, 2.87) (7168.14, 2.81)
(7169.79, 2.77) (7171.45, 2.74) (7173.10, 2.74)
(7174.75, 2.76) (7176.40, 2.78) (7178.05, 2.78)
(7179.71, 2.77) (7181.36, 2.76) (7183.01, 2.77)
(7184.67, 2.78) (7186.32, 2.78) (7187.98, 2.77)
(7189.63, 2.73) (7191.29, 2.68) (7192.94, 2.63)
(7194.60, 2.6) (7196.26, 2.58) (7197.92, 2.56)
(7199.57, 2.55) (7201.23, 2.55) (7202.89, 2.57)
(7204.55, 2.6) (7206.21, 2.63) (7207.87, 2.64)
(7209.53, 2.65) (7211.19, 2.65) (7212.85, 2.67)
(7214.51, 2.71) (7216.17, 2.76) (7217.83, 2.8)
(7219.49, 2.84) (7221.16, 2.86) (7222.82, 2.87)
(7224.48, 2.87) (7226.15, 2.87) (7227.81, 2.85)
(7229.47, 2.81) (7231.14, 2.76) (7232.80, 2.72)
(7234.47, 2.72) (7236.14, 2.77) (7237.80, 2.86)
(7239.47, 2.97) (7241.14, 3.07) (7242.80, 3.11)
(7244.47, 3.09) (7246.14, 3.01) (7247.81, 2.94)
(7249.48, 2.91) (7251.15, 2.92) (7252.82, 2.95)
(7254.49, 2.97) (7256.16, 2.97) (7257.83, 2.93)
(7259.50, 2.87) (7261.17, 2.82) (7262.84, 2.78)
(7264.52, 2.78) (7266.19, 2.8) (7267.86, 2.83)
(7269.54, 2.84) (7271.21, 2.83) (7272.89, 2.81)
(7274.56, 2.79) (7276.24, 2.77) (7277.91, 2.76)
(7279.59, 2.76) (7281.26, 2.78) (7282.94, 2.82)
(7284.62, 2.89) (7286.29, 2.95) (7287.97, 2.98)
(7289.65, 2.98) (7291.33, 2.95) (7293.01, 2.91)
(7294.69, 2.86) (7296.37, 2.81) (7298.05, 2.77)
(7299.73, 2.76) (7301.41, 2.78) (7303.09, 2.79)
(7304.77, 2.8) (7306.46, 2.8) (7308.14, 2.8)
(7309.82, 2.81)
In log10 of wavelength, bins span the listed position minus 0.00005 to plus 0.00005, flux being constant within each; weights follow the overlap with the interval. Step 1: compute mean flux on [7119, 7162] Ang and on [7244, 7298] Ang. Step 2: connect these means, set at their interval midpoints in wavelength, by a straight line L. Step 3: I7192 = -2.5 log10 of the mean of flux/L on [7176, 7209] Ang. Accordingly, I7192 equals 0.06 mag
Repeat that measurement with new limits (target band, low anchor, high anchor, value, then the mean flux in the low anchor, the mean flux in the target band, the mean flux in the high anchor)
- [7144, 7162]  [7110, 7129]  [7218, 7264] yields -0.01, 2.74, 2.8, 2.89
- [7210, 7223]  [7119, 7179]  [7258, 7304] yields 0.02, 2.79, 2.76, 2.83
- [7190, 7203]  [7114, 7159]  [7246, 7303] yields 0.09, 2.77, 2.6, 2.86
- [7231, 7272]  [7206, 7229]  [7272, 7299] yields -0.03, 2.77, 2.89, 2.85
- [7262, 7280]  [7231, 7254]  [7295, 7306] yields 0.02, 2.92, 2.8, 2.79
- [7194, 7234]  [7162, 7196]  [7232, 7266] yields 0.05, 2.77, 2.71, 2.91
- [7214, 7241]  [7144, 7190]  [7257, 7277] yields 0.00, 2.8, 2.82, 2.82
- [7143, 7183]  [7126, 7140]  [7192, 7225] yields -0.02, 2.8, 2.8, 2.68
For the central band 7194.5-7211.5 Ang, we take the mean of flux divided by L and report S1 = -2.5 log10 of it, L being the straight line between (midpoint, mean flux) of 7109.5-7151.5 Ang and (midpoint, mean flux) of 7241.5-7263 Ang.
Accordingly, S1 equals 0.11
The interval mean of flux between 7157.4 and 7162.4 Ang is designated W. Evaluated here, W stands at 2.95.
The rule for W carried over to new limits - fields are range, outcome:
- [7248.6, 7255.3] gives 2.94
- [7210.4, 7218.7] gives 2.72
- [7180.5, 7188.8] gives 2.77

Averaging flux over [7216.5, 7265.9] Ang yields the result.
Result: 2.88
